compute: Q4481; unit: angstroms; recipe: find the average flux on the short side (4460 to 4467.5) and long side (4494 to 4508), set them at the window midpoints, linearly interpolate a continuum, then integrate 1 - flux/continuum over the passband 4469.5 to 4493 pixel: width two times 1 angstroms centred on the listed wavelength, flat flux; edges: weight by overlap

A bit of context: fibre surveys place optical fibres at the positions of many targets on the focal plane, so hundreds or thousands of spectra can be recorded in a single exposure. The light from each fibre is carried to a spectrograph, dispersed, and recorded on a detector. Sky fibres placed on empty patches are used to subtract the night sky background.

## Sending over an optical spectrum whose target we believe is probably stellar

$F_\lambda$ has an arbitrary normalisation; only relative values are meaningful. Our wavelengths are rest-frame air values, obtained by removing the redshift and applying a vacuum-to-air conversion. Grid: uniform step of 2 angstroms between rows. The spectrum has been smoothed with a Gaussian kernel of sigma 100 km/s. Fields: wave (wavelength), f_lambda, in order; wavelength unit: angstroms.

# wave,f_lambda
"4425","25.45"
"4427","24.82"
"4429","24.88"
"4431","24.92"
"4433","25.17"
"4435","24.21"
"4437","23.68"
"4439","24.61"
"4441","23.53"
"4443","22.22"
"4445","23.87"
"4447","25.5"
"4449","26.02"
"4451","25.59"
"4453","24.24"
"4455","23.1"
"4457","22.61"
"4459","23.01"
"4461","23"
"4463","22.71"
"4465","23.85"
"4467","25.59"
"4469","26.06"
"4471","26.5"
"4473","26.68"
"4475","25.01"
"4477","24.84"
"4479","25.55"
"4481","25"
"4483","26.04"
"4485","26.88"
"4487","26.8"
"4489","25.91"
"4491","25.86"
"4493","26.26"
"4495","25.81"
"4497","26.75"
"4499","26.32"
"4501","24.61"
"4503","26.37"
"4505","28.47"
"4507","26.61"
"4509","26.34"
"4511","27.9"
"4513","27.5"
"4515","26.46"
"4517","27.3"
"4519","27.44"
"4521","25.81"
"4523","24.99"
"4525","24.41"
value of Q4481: -0.9 angstroms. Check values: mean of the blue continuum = 23.7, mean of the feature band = 25.9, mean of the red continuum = 26.4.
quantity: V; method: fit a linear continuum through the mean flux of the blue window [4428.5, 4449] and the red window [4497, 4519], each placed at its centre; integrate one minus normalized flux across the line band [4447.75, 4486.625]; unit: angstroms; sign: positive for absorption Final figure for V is 0.7 angstroms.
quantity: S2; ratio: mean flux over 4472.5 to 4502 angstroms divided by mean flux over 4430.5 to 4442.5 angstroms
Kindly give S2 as 1.1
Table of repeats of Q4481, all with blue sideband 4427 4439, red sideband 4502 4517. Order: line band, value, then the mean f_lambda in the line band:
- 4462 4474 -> 0.2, 25.2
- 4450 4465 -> 1.1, 23.5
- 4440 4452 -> 0.3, 24.5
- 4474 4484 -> 0.3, 25.3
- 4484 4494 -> 0.0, 26.3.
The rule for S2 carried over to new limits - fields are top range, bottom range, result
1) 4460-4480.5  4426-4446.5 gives 1.03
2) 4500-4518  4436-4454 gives 1.10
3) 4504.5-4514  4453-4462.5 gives 1.18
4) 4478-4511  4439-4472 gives 1.08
